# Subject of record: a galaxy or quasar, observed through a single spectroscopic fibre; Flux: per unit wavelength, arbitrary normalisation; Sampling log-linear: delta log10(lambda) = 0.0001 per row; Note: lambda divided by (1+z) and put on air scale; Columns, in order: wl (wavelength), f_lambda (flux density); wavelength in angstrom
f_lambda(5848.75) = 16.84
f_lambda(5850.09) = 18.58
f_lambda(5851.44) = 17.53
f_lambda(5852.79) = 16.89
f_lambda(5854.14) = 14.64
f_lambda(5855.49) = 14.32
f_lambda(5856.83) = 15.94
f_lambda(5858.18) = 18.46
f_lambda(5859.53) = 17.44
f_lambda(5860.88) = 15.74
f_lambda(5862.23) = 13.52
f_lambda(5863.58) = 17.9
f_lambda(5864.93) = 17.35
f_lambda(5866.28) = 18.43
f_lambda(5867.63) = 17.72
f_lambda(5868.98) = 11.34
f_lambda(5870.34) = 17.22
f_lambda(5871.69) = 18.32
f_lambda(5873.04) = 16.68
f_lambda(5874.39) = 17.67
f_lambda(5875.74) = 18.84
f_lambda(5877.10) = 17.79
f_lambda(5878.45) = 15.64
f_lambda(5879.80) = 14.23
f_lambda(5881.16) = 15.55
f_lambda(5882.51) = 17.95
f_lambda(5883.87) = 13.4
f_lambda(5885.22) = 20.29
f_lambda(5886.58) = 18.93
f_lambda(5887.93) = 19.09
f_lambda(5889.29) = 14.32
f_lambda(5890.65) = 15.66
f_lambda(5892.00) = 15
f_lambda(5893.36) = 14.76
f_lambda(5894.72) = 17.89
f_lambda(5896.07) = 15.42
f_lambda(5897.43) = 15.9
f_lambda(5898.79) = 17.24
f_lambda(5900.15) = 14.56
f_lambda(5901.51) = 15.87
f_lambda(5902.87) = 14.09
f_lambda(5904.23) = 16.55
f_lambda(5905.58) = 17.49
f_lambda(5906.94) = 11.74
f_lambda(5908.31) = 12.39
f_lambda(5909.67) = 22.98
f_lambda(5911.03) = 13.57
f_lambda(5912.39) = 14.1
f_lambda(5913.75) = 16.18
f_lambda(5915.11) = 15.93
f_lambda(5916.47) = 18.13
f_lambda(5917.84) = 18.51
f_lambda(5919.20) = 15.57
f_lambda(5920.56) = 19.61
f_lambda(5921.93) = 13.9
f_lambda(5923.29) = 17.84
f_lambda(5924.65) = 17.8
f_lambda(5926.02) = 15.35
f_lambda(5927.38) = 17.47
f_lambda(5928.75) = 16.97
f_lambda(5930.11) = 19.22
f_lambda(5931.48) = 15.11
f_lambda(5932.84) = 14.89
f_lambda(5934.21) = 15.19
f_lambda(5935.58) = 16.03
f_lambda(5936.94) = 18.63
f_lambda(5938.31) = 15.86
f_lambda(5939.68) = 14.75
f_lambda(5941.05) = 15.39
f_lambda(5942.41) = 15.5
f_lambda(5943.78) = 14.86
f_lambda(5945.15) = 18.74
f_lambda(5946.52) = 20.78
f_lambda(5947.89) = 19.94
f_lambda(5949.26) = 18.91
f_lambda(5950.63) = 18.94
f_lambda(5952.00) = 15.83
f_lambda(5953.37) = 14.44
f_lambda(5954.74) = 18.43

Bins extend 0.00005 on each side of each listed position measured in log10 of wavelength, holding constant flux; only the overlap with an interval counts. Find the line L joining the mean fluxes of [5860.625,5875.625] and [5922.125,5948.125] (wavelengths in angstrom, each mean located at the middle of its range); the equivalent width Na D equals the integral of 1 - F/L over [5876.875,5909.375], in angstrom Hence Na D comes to 1.4 angstrom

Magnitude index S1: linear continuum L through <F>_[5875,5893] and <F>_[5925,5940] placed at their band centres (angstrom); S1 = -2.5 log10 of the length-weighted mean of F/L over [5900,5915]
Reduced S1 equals 0.07 mag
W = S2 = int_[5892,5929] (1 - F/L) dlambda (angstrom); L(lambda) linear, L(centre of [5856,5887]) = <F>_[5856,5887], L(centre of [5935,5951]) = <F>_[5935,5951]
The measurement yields 1.9 angstrom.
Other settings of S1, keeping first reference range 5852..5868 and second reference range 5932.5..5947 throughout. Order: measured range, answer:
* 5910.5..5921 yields 0.00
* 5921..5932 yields -0.02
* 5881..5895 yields -0.01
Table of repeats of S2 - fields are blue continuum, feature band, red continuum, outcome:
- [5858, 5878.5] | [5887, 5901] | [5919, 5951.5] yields 0.7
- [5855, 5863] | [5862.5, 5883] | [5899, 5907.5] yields -1.3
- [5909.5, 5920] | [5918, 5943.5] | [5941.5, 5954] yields 1.0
